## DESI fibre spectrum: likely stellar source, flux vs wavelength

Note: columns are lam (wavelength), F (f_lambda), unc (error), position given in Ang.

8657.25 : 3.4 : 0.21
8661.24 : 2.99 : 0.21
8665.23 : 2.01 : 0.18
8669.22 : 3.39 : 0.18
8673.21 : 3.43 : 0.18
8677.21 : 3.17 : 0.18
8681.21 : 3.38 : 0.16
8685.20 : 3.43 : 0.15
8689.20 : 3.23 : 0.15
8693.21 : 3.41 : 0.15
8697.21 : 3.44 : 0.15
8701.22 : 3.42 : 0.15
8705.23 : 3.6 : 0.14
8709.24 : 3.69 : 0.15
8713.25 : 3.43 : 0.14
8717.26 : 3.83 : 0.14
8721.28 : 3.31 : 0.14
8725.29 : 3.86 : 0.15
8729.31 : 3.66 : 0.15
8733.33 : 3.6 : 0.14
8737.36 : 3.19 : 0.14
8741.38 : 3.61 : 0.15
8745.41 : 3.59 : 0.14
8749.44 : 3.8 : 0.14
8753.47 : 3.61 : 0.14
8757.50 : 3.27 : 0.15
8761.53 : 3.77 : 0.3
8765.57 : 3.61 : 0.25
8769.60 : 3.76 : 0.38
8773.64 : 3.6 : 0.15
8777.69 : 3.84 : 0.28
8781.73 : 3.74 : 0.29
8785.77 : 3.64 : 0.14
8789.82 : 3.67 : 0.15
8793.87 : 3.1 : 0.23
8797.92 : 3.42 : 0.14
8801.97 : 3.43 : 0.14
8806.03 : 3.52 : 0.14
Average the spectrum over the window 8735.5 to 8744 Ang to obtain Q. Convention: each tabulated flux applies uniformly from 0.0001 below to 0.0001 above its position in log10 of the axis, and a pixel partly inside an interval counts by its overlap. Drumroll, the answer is 3.42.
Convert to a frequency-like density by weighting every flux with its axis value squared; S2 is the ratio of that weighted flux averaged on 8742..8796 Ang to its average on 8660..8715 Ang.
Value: 1.12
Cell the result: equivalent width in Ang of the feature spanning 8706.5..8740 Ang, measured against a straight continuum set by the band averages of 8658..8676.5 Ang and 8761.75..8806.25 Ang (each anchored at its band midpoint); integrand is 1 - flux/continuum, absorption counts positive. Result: -3.0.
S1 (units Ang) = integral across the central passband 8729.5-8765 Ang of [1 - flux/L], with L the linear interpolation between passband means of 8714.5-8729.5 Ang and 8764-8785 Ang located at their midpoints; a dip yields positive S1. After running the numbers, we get 1.1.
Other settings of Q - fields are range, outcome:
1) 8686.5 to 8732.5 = 3.53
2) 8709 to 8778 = 3.61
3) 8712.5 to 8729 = 3.63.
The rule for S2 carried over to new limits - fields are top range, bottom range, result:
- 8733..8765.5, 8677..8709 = 1.06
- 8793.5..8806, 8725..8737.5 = 0.95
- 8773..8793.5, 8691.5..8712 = 1.06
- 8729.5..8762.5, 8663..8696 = 1.13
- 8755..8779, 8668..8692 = 1.11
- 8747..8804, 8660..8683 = 1.20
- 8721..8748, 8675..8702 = 1.08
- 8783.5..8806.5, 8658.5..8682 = 1.17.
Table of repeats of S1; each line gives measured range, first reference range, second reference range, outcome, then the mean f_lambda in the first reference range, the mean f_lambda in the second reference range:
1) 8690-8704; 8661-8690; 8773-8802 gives -0.9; 3.13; 3.56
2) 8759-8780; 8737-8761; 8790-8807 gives -1.3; 3.55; 3.39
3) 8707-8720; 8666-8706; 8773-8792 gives -0.7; 3.34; 3.7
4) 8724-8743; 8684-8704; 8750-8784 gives -0.2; 3.39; 3.66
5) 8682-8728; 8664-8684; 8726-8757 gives -2.4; 3.13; 3.58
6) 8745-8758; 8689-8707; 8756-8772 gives -0.1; 3.43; 3.61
